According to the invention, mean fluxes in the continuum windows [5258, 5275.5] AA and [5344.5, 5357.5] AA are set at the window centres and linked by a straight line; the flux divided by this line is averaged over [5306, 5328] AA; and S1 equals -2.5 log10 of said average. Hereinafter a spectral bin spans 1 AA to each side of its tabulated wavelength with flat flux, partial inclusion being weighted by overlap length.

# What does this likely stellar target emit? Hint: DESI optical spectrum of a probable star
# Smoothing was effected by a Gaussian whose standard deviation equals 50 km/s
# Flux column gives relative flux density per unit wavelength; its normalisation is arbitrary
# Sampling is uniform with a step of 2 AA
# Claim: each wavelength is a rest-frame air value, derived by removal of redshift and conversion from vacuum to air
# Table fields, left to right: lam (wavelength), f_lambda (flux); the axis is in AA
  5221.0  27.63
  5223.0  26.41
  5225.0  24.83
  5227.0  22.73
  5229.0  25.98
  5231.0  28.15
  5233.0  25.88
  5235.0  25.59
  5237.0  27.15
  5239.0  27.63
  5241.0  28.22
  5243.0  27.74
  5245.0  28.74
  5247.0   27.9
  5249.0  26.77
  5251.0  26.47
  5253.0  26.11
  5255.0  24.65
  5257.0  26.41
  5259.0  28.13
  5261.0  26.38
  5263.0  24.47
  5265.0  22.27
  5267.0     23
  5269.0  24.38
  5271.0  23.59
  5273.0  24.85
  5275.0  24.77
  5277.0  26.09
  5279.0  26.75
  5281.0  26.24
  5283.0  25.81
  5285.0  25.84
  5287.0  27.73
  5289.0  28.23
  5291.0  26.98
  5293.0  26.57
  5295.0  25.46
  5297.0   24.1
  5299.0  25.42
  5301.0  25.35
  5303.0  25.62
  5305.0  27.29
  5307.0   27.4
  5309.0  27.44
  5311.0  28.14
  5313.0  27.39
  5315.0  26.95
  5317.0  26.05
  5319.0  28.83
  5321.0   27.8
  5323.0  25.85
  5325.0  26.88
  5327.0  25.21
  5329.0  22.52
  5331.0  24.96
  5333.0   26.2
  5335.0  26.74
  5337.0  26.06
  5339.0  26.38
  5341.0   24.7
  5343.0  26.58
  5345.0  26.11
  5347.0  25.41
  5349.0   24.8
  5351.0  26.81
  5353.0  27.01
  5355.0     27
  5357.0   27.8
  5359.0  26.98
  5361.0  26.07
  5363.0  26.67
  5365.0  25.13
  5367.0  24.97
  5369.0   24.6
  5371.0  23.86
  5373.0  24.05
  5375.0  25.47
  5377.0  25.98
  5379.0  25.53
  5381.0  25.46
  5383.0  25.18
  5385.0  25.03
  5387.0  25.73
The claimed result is -0.06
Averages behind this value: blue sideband 24.6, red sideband 26.4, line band 27.1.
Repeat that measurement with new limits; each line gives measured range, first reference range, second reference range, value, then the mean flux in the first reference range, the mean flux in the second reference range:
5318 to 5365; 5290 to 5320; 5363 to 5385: -0.02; 26.6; 25.1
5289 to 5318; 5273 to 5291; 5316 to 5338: -0.01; 26.4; 26.1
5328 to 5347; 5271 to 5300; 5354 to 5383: 0.01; 26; 25.7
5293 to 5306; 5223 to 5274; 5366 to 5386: 0.00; 25.9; 25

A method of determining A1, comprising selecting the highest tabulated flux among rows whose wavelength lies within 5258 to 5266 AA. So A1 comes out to 28.13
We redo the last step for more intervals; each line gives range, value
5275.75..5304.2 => 28.23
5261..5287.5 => 27.73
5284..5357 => 28.83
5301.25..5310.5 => 27.44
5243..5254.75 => 28.74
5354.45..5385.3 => 27.8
